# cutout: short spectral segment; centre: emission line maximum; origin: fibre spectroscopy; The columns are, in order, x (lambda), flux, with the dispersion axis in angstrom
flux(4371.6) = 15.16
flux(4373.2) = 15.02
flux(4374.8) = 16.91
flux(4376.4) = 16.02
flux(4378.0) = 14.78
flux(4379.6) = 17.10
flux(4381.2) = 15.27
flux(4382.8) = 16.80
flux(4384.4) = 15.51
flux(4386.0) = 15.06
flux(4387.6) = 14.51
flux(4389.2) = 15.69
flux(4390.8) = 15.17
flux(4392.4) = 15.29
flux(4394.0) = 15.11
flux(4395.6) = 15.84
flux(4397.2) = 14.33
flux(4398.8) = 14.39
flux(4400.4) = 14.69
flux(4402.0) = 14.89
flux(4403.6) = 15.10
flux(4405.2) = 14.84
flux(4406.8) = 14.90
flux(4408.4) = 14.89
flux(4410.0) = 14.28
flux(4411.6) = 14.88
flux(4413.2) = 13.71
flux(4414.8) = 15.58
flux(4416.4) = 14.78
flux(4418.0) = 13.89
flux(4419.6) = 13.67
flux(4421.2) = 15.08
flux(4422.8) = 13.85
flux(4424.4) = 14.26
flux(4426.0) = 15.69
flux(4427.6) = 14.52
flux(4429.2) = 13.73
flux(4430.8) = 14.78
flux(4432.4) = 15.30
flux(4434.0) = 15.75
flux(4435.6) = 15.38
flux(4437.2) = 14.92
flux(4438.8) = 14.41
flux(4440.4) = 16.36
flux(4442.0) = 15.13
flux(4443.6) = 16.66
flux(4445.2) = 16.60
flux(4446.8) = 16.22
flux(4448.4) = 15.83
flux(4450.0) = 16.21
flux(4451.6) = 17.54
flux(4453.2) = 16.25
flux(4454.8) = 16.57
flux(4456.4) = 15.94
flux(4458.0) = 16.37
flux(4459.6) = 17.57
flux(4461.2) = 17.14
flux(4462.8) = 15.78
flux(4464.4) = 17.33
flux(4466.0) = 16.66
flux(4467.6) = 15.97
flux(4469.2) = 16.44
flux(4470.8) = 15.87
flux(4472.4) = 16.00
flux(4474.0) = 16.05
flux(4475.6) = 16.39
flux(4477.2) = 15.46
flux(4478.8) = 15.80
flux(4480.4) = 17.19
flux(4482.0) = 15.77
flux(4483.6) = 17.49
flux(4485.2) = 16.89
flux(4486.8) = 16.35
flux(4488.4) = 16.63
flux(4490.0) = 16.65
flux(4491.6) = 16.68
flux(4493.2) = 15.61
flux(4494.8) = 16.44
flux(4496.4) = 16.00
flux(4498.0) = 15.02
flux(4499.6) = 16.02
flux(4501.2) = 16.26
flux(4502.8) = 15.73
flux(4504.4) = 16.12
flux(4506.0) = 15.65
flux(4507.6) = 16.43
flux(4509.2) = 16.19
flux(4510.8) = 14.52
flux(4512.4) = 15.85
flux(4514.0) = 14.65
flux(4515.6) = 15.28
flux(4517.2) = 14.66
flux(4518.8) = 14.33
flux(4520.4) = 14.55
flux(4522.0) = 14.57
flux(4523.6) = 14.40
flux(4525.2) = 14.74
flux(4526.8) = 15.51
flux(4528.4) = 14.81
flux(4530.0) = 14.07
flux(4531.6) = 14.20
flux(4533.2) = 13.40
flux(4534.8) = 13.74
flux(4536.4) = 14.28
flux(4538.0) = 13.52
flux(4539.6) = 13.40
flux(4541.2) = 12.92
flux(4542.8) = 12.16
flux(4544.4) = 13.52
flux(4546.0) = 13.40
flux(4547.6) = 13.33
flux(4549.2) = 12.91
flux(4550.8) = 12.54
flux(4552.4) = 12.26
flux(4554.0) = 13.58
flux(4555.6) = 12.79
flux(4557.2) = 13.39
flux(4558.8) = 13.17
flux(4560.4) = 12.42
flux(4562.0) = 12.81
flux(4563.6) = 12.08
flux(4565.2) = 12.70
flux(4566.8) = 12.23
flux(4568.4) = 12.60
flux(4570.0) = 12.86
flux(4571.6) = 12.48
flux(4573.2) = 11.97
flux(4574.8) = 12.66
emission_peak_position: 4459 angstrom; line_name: C III] 1909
